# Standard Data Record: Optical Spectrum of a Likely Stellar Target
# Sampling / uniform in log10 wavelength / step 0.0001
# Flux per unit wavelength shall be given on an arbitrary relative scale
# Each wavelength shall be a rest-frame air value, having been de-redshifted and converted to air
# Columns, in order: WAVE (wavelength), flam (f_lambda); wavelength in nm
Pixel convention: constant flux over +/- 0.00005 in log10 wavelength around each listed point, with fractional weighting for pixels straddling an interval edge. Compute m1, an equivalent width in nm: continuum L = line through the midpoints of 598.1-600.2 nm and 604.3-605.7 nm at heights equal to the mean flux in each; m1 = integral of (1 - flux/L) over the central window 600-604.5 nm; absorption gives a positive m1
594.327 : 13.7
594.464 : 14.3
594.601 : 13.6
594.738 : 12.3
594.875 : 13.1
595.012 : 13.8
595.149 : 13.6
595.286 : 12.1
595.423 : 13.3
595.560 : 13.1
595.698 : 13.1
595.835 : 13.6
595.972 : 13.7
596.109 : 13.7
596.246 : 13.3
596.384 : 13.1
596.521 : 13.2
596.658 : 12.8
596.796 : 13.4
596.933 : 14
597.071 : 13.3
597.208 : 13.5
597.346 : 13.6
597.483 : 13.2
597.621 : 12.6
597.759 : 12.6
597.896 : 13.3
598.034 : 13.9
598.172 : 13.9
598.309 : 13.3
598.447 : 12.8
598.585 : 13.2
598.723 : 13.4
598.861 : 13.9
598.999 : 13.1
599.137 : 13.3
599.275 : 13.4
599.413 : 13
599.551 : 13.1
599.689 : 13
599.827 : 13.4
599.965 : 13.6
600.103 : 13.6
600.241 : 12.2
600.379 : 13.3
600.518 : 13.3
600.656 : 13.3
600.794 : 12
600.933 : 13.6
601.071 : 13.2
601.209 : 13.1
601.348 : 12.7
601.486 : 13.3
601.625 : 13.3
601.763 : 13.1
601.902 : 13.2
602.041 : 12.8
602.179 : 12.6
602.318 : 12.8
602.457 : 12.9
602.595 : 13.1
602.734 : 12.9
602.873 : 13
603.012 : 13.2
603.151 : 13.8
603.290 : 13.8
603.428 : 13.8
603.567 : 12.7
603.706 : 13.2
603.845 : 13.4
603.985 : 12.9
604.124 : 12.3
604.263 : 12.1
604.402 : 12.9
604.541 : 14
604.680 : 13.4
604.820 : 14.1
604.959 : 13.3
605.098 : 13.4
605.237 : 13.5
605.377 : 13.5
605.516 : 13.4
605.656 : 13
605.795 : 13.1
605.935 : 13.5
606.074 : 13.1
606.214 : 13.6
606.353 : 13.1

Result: 0.109 nm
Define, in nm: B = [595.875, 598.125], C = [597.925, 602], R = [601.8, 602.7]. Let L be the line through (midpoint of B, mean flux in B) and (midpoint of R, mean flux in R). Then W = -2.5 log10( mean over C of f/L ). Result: -0.01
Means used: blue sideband 13.3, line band 13.2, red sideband 12.9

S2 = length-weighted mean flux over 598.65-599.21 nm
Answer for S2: 13.4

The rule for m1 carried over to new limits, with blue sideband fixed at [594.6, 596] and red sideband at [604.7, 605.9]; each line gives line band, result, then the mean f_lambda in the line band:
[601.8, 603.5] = 0.02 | 13.2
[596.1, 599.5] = -0.02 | 13.3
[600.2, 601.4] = 0.03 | 13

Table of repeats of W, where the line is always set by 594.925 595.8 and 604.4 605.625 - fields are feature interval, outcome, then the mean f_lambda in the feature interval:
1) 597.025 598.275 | -0.01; 13.3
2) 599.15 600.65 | 0.01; 13.2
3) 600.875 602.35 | 0.03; 13.1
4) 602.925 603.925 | 0.01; 13.4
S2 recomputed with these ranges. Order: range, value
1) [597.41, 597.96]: 12.9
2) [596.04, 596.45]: 13.4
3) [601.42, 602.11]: 13.1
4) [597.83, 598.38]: 13.6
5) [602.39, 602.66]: 13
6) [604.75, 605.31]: 13.6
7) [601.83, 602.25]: 12.9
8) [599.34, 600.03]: 13.2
